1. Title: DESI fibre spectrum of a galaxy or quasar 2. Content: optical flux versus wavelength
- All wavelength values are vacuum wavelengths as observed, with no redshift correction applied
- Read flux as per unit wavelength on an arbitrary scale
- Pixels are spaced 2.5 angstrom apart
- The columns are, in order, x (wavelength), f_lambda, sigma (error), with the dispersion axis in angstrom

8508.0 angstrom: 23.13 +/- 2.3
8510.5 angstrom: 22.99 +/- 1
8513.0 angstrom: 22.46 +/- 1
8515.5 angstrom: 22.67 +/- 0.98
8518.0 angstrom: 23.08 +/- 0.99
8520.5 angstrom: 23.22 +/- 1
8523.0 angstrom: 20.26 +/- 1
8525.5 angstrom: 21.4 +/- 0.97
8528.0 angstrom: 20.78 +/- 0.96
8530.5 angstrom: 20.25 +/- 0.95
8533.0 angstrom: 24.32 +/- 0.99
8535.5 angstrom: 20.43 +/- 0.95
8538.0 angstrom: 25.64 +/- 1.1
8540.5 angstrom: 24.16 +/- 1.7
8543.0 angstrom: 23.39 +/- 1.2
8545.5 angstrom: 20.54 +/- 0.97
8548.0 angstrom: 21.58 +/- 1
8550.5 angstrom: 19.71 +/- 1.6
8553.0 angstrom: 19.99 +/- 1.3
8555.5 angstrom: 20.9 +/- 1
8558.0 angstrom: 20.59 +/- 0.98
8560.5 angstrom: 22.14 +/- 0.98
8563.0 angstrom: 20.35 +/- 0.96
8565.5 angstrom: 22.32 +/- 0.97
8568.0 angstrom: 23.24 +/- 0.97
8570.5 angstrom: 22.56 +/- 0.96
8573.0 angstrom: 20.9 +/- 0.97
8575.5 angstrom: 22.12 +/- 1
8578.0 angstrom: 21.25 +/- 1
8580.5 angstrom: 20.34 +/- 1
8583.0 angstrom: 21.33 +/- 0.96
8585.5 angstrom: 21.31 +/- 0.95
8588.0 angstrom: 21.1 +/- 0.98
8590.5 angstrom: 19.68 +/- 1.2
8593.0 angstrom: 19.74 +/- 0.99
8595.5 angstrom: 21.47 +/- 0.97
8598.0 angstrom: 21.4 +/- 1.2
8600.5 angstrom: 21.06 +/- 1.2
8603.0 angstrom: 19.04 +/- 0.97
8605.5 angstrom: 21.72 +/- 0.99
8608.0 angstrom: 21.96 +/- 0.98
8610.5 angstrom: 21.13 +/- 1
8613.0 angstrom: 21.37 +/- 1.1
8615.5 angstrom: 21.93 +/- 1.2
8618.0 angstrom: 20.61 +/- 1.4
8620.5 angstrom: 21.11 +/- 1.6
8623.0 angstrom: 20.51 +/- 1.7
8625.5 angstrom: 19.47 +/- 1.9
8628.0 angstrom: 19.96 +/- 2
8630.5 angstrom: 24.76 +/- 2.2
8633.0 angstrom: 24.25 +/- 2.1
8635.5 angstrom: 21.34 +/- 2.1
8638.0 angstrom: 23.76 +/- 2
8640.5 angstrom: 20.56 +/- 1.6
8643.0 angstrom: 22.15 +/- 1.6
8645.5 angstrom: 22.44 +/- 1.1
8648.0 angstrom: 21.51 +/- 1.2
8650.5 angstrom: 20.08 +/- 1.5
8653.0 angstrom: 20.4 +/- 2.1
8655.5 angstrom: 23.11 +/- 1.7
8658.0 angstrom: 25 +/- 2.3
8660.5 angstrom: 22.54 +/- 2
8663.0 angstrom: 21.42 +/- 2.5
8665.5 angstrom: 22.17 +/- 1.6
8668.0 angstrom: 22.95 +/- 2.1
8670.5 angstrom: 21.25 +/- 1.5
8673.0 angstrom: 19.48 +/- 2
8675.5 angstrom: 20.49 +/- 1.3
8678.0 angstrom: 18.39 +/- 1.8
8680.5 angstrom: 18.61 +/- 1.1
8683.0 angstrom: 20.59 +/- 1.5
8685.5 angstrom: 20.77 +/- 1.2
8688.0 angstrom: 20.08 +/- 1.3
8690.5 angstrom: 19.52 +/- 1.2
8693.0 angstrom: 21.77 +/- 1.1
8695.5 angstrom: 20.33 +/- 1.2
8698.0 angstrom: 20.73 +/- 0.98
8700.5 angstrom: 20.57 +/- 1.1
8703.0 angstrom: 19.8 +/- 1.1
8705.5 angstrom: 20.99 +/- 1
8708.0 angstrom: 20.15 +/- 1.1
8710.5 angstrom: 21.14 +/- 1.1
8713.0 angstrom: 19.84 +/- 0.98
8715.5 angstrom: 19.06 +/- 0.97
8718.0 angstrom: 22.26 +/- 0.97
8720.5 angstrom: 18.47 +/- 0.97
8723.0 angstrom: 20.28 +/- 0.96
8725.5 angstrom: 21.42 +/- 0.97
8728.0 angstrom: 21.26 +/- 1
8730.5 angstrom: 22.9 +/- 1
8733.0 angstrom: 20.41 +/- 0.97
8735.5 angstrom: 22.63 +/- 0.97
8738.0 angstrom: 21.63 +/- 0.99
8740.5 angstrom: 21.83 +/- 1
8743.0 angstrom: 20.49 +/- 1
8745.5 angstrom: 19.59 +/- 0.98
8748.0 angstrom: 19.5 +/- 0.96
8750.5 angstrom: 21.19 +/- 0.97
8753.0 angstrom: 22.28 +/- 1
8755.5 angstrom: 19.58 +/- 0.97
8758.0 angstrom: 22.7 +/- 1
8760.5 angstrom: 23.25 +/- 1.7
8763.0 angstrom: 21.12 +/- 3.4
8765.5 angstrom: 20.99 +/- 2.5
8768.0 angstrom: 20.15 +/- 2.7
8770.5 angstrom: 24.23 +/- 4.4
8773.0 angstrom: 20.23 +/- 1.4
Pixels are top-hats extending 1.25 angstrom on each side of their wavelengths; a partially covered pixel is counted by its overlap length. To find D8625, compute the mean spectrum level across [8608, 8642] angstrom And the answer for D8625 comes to 21.6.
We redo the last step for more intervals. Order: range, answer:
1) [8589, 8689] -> 21.3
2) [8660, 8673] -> 21.8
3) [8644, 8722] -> 20.8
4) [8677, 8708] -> 20.2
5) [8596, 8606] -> 20.8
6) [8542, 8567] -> 21.1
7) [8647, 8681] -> 21.3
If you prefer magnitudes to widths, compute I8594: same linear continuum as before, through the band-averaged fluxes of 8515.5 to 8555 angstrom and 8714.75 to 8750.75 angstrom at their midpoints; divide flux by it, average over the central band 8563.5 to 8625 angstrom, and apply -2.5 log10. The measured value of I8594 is 0.02 mag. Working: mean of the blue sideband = 21.9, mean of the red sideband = 20.9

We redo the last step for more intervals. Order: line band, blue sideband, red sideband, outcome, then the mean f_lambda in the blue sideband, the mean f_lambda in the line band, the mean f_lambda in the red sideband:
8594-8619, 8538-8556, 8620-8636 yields 0.027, 21.8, 21.2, 21.7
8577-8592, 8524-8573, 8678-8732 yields 0.034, 21.8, 20.8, 20.5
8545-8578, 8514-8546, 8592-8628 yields 0.023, 22.4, 21.3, 20.9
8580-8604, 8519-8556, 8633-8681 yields 0.052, 21.8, 20.7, 21.6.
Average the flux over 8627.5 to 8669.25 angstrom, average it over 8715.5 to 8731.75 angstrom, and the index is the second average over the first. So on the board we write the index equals 0.94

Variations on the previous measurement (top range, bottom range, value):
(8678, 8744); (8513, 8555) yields 0.94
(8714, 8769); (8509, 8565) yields 0.96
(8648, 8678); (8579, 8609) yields 1.04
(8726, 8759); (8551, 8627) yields 1.01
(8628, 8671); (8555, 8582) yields 1.03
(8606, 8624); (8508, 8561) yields 0.97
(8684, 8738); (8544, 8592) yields 0.98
